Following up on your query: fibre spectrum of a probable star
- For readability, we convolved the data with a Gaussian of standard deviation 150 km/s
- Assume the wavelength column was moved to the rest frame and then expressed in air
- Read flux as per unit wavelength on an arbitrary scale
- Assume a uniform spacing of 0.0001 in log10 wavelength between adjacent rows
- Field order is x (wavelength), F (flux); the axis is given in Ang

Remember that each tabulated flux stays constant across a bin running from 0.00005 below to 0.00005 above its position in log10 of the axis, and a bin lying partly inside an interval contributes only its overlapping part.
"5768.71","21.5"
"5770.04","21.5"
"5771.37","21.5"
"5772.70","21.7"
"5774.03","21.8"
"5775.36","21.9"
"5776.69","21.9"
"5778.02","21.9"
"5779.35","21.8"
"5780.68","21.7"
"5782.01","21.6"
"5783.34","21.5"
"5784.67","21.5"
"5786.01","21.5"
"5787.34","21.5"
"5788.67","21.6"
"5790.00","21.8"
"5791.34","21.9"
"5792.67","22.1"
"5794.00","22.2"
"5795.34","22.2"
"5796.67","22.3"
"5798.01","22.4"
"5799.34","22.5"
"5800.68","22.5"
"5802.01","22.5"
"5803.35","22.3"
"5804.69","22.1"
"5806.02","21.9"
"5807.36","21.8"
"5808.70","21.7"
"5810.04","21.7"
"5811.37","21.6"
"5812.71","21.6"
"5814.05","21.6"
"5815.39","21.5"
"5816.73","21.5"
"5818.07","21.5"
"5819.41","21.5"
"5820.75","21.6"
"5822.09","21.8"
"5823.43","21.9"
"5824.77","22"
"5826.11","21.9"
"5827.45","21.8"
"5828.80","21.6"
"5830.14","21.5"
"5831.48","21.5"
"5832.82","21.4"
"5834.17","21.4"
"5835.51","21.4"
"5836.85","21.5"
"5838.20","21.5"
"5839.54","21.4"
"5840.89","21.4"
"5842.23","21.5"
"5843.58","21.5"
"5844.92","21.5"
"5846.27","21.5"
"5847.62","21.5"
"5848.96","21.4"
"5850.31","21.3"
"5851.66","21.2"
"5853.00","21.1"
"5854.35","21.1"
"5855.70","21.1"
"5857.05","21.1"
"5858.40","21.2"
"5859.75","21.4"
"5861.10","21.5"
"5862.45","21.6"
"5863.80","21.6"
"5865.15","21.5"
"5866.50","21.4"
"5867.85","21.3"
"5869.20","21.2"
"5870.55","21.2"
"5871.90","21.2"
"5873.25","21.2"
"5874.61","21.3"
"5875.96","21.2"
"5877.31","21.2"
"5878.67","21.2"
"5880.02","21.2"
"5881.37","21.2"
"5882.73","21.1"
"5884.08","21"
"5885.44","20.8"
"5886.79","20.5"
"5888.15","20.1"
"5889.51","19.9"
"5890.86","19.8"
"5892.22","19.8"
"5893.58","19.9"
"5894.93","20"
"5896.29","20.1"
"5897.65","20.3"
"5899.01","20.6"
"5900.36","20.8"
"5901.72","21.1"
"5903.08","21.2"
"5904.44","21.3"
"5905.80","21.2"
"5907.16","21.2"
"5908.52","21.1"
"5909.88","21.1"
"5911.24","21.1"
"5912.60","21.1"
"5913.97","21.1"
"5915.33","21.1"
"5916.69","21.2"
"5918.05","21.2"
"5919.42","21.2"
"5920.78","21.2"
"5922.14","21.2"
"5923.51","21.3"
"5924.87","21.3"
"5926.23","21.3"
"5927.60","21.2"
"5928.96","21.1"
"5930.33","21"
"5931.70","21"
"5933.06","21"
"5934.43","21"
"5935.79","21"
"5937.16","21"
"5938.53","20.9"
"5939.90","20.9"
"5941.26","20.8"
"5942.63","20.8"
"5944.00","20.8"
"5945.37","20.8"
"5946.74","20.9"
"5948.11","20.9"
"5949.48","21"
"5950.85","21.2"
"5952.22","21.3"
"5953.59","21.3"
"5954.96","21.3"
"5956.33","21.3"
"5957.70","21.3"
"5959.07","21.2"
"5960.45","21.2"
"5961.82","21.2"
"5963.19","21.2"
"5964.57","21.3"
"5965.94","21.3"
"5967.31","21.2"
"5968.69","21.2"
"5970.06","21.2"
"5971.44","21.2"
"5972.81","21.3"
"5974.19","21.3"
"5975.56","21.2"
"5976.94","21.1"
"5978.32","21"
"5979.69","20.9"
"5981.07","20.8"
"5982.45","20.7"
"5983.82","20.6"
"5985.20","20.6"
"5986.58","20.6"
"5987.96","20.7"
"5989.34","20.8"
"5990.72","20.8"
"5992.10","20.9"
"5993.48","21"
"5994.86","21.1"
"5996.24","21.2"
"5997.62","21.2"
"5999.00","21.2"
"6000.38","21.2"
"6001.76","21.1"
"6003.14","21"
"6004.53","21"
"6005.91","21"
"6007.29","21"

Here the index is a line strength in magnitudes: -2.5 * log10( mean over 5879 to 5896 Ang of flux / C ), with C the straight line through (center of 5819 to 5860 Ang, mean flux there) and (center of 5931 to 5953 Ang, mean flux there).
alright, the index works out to 0.04 mag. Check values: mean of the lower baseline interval 21.5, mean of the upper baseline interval 21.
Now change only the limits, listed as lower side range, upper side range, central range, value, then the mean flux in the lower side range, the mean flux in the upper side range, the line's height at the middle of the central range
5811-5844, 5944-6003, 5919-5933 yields 0.00 mag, 21.6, 21.1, 21.2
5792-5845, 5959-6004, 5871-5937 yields 0.02 mag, 21.8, 21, 21.4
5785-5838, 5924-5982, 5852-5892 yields 0.02 mag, 21.8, 21.1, 21.5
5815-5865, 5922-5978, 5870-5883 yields 0.01 mag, 21.5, 21.1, 21.4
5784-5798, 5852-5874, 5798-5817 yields -0.01 mag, 21.9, 21.3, 21.7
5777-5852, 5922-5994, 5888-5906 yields 0.05 mag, 21.7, 21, 21.3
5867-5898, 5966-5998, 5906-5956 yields -0.01 mag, 20.7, 21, 20.9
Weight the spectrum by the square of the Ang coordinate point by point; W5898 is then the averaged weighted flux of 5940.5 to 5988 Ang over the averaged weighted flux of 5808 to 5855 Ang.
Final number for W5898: 1.0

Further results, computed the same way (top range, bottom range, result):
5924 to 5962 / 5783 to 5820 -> 1.01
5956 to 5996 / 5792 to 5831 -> 1.02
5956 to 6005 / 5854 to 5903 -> 1.04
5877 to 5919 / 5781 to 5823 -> 0.98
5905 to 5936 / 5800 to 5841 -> 1.01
